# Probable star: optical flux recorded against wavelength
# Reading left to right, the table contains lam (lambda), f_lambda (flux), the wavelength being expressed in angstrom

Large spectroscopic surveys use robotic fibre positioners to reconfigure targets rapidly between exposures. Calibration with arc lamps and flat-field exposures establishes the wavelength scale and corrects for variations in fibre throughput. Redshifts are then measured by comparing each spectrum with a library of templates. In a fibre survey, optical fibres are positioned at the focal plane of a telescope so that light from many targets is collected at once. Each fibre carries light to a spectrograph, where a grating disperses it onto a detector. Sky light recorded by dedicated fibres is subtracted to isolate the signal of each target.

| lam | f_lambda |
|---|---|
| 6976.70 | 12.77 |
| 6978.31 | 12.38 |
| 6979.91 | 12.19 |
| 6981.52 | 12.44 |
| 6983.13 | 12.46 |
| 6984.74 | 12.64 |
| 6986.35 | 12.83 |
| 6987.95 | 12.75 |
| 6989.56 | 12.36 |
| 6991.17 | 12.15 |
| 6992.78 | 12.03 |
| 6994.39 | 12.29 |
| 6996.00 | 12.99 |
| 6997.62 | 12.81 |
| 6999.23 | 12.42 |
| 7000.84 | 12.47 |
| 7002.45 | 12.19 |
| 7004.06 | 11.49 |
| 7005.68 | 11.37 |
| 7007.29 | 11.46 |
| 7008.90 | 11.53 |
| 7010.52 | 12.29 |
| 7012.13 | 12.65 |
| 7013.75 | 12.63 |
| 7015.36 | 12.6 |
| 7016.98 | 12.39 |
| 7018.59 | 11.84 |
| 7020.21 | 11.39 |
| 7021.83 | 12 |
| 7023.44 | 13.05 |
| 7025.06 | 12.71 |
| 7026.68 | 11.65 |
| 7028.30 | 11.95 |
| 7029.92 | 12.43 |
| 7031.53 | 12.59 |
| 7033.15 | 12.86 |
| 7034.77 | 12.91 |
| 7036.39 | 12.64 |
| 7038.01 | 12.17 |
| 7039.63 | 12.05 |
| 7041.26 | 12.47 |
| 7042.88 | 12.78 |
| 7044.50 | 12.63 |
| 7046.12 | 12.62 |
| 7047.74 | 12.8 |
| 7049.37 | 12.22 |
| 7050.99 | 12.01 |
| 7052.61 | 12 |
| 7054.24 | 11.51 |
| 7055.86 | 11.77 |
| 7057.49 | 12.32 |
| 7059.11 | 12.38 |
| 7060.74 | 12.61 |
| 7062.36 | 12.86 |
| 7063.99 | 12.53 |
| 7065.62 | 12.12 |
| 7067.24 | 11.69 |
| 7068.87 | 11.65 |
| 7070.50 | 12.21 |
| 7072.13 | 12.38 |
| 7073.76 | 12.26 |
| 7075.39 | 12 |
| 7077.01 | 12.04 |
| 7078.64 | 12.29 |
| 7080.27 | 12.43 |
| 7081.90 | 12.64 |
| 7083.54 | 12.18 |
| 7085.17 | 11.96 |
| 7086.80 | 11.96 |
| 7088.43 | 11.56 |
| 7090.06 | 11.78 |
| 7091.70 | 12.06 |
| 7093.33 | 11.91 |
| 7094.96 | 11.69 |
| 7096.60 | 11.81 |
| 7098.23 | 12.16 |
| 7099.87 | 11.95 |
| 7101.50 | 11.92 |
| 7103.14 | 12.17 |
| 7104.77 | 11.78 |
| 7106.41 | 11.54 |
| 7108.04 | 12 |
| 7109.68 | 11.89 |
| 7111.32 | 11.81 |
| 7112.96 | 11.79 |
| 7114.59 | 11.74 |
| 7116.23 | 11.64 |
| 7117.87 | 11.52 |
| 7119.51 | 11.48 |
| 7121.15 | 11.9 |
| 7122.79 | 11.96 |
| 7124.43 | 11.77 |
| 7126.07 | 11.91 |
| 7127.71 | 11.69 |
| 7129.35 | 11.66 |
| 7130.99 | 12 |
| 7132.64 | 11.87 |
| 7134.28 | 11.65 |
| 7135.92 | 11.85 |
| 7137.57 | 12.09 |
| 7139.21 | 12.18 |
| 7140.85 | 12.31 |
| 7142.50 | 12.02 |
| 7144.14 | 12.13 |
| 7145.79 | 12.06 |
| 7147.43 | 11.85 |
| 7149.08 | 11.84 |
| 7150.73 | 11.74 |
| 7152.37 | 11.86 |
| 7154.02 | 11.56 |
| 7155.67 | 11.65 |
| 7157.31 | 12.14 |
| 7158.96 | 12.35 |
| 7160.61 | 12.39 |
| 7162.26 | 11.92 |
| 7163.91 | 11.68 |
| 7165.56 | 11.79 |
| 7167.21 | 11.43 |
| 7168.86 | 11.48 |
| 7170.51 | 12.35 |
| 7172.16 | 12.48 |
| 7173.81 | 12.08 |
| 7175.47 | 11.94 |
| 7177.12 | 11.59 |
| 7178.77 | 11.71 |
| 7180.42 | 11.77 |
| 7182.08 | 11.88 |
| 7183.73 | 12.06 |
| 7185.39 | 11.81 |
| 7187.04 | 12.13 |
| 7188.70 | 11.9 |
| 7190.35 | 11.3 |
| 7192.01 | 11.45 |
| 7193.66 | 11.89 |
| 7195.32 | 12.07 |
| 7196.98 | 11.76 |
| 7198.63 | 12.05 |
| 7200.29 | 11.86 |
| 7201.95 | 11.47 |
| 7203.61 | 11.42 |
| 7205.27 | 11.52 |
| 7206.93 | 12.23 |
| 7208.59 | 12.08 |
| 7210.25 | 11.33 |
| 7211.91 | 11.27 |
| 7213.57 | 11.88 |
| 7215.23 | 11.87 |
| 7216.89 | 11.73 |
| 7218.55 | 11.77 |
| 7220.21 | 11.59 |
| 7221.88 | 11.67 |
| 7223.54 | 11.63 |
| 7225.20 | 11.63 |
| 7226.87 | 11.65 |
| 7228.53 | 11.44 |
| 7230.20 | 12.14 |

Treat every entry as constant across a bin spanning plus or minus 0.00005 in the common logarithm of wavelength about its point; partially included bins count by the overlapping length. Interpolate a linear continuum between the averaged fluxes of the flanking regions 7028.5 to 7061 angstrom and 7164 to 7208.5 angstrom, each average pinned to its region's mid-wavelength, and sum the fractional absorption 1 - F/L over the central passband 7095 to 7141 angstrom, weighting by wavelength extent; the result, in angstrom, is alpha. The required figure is 0.9 angstrom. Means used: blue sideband 12.4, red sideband 11.8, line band 11.8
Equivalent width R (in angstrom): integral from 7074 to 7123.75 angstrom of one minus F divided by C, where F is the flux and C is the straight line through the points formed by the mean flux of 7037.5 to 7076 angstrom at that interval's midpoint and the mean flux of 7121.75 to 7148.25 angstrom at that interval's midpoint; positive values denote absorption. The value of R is 0.7 angstrom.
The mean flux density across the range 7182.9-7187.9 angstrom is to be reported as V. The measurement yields 12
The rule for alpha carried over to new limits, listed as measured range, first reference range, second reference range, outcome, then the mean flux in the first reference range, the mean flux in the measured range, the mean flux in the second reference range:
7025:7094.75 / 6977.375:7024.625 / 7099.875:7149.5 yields -0.9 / 12.3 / 12.2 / 11.9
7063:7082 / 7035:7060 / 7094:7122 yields -0.1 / 12.3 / 12.2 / 11.8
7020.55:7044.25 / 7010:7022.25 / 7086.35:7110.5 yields -0.5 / 12.2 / 12.4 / 11.9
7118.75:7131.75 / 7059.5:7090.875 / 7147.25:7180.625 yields 0.2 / 12.2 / 11.8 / 11.9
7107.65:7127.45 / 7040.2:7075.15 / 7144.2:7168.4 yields 0.4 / 12.3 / 11.8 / 11.9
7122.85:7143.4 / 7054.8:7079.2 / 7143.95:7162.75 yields 0.2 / 12.2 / 11.9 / 12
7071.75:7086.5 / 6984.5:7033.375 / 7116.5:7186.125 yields -0.2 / 12.3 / 12.2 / 11.9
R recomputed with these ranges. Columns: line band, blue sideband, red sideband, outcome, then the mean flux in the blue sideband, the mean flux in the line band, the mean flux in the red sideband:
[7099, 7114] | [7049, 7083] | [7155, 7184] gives 0.3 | 12.2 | 11.9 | 11.9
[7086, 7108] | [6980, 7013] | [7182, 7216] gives 0.3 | 12.3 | 11.9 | 11.8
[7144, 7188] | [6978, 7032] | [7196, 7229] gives -0.3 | 12.3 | 11.9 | 11.7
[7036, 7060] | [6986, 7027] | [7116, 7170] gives -0.3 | 12.2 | 12.3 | 11.9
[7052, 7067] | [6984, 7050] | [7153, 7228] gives 0.0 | 12.3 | 12.2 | 11.8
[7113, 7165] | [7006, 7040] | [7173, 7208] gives 0.3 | 12.3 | 11.9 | 11.8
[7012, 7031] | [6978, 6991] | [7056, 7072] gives 0.2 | 12.5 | 12.3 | 12.2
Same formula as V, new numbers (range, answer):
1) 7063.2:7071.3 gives 12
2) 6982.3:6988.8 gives 12.7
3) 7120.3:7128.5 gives 11.8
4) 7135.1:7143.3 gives 12.1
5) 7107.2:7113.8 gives 11.9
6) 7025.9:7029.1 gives 11.8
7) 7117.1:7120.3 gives 11.5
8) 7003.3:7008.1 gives 11.4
